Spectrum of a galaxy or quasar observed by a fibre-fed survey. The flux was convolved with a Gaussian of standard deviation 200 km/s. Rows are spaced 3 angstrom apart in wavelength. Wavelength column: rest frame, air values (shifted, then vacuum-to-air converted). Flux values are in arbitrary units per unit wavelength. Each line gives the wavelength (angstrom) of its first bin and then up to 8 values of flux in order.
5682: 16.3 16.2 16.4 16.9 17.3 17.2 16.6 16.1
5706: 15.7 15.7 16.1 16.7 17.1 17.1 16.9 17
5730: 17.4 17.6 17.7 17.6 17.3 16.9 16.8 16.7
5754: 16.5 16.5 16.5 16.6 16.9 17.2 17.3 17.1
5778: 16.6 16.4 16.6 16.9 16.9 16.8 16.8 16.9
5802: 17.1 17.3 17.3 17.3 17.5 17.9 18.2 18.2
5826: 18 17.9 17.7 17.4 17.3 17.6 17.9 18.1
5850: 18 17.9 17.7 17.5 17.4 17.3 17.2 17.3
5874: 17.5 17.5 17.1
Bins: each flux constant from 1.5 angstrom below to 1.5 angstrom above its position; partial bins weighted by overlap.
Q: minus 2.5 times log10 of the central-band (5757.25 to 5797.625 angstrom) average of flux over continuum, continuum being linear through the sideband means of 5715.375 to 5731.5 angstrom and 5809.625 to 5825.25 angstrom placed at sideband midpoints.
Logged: 0.04 mag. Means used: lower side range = 17.1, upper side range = 17.8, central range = 16.8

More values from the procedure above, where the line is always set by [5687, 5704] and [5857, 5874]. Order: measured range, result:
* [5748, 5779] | 0.01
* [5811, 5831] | -0.04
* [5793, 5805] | 0.01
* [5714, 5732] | -0.01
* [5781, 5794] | 0.02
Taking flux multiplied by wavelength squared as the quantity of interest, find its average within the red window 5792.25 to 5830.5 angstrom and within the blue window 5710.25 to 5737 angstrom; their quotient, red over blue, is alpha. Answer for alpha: 1.1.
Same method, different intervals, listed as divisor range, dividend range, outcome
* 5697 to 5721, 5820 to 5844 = 1.13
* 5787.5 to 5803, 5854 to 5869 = 1.06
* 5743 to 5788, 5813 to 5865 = 1.09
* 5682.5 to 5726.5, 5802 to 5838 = 1.11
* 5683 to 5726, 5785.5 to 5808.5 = 1.06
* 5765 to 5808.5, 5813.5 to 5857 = 1.07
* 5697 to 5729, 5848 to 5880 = 1.12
